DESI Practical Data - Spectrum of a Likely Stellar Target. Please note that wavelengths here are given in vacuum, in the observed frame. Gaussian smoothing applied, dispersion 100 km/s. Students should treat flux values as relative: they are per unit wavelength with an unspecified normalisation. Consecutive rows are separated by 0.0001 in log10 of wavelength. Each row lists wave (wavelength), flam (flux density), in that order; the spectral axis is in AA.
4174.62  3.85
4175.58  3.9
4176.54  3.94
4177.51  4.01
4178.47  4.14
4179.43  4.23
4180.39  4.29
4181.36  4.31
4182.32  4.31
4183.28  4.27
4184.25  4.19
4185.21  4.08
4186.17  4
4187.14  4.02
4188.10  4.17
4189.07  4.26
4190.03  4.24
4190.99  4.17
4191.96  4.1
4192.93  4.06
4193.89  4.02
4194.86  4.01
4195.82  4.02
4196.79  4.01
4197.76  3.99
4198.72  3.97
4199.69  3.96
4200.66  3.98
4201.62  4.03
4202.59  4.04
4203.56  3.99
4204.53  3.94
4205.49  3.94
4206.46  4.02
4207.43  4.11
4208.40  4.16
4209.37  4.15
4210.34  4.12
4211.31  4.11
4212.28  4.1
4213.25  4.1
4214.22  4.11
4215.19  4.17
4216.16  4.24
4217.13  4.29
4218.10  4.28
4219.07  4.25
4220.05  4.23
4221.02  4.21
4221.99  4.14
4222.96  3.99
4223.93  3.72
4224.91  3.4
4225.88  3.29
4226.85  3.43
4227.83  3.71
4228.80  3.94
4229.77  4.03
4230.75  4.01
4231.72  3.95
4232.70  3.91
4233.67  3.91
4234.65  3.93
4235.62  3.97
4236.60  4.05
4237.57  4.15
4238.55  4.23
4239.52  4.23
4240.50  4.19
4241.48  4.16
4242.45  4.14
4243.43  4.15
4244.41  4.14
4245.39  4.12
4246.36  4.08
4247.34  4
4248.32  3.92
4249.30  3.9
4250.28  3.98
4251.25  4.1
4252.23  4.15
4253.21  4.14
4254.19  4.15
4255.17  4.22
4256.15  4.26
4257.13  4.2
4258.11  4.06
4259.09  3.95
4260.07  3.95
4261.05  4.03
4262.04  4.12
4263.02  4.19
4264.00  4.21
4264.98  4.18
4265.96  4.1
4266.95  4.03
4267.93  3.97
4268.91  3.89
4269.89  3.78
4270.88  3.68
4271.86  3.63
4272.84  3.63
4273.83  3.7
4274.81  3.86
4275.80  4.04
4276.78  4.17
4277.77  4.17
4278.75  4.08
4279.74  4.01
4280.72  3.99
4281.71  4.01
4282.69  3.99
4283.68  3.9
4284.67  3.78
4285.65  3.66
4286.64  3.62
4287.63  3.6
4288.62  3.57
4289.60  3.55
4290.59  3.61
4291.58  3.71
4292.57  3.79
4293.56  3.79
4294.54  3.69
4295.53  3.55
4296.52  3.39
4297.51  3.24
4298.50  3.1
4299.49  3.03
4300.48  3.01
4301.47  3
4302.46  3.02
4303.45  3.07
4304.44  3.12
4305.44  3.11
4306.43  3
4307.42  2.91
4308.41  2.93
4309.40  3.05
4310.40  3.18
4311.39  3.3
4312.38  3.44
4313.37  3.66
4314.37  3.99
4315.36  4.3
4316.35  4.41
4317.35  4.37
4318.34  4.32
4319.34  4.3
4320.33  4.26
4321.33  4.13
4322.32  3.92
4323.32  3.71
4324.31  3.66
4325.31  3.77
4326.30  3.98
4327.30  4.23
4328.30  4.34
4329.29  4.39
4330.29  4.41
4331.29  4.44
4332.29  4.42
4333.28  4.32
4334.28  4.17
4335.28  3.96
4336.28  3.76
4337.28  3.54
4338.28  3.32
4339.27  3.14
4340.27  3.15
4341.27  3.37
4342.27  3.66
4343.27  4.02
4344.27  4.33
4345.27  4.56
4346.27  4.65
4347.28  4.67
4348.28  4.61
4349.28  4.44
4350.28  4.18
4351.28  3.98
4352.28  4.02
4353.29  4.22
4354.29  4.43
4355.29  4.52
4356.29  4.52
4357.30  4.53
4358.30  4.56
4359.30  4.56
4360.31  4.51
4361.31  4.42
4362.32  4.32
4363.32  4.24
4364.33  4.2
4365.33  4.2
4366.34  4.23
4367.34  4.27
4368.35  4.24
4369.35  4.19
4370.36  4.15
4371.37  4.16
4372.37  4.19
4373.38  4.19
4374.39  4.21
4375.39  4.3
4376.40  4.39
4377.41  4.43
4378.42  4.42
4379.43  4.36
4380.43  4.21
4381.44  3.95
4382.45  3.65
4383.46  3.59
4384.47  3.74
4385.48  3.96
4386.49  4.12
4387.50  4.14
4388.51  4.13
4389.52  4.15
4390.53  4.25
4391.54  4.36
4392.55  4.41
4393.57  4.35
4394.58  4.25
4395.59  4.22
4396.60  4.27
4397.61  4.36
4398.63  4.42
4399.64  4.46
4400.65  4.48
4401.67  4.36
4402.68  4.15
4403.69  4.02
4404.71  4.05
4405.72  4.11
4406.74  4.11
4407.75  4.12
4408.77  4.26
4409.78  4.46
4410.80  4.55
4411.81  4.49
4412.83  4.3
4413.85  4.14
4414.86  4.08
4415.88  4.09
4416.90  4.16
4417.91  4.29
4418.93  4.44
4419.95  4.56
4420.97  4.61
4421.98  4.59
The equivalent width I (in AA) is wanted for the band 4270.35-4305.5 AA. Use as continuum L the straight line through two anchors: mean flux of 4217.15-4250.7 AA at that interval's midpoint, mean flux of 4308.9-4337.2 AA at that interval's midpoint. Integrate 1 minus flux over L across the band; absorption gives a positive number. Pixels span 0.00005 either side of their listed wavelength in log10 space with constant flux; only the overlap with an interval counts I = 3.4 AA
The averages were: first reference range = 4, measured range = 3.61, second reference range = 4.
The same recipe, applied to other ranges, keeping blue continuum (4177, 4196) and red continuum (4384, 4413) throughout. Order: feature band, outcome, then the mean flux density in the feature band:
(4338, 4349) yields 0.63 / 3.98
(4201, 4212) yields 0.27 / 4.06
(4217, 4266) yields 1.57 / 4.04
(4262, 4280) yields 0.94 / 3.97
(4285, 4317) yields 5.90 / 3.43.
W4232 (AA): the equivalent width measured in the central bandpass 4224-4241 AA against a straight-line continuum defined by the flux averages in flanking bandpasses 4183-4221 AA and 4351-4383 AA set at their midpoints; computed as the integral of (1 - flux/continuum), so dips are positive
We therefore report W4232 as 1.0 AA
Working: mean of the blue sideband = 4.1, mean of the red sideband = 4.27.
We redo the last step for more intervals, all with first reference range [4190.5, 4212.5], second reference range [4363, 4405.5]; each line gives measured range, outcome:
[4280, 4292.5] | 1.1 AA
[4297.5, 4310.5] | 3.4 AA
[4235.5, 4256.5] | -0.2 AA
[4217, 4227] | 0.3 AA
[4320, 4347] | 1.1 AA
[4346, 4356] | -0.5 AA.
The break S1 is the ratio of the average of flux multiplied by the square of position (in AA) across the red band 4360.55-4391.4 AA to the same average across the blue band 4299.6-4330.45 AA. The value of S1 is 1.17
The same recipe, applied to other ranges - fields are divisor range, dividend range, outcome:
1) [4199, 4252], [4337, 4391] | 1.10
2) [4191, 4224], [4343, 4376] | 1.14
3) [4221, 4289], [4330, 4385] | 1.10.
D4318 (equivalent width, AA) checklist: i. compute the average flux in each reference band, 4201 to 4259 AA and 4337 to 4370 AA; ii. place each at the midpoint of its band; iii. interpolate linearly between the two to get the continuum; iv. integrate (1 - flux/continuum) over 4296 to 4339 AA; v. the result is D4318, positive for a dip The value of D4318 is 4.6 AA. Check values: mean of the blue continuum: 4.04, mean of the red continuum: 4.18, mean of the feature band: 3.7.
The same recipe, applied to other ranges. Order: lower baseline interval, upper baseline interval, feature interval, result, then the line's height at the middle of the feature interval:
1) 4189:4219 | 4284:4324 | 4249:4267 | -1.4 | 3.8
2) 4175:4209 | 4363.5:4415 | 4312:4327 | 0.5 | 4.17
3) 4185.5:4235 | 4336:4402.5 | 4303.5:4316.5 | 2.4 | 4.12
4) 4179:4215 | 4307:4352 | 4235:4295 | 0.8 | 4.02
